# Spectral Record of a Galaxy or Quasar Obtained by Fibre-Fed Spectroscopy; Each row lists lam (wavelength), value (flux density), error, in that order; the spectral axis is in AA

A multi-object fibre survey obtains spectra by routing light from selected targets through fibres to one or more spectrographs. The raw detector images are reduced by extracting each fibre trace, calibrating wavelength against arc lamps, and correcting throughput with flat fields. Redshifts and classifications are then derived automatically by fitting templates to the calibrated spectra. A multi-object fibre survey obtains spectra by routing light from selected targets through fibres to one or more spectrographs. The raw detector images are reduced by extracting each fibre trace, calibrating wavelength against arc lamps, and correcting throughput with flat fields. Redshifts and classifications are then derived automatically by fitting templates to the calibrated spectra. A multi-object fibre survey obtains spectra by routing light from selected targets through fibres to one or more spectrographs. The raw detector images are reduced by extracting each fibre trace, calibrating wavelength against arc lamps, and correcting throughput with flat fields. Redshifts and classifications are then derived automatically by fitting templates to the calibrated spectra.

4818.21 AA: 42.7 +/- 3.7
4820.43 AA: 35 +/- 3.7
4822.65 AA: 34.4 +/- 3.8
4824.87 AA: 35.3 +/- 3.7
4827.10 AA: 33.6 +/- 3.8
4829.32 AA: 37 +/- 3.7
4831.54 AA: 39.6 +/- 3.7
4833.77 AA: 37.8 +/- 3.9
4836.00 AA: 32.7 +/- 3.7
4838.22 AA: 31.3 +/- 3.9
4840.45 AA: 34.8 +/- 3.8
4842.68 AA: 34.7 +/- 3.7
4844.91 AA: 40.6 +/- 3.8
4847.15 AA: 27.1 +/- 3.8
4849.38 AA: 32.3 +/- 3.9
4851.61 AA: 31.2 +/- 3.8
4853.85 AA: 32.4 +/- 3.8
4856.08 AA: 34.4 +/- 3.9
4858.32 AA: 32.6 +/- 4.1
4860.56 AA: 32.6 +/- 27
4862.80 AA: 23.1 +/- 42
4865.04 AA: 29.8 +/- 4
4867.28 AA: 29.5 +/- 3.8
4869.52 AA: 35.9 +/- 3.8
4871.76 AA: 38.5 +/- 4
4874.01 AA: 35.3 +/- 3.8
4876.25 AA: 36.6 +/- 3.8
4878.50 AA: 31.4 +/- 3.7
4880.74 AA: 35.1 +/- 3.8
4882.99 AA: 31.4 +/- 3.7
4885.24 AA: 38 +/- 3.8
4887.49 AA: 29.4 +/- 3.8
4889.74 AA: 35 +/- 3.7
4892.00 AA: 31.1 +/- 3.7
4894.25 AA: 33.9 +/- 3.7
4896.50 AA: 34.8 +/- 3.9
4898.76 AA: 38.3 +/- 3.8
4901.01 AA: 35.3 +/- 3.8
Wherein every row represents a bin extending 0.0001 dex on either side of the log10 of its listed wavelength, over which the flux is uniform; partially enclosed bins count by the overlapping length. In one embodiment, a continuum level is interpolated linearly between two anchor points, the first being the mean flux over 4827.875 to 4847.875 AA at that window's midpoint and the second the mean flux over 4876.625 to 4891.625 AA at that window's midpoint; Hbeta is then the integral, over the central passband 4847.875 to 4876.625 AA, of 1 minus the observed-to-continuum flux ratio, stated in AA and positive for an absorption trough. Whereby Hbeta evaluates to 1.5 AA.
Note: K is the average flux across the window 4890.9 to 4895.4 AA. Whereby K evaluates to 32.6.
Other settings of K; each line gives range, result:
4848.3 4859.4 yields 32.6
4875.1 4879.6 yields 34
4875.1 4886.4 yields 34.5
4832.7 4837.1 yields 35.2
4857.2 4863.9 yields 29.4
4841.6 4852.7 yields 33.2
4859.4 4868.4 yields 28.8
